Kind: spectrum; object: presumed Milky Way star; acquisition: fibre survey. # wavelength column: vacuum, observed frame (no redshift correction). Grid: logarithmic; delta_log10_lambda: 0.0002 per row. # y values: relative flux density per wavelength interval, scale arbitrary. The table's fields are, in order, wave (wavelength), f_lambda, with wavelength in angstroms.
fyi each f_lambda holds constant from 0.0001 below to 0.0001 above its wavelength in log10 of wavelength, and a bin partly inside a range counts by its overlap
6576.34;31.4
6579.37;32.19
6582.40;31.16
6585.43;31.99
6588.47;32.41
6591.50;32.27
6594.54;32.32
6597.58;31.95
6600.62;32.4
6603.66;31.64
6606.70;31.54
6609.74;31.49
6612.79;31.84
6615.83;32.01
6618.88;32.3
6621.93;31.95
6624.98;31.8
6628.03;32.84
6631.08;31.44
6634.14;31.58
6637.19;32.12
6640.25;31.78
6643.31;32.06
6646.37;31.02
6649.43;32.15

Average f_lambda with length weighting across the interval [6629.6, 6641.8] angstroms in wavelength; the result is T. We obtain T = 31.7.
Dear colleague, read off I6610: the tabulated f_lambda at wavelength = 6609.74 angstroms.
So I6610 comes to 31.49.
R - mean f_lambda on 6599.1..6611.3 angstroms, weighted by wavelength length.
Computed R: 31.8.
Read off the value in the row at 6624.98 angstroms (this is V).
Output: 31.8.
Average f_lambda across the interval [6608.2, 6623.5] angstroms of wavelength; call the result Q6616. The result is 31.9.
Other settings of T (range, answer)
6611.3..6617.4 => 31.9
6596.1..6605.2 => 32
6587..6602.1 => 32.3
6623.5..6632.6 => 32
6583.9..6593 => 32.2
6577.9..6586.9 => 31.8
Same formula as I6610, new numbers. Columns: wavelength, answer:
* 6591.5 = 32.27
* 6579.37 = 32.19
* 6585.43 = 31.99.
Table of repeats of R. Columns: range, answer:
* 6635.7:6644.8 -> 32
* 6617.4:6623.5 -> 32.1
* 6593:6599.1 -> 32.1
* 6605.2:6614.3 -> 31.6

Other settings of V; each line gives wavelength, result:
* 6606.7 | 31.54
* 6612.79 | 31.84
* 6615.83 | 32.01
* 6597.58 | 31.95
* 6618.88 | 32.3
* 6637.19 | 32.12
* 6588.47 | 32.41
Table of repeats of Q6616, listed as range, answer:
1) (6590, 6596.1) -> 32.3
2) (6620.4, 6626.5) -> 31.9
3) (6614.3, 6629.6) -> 32.2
